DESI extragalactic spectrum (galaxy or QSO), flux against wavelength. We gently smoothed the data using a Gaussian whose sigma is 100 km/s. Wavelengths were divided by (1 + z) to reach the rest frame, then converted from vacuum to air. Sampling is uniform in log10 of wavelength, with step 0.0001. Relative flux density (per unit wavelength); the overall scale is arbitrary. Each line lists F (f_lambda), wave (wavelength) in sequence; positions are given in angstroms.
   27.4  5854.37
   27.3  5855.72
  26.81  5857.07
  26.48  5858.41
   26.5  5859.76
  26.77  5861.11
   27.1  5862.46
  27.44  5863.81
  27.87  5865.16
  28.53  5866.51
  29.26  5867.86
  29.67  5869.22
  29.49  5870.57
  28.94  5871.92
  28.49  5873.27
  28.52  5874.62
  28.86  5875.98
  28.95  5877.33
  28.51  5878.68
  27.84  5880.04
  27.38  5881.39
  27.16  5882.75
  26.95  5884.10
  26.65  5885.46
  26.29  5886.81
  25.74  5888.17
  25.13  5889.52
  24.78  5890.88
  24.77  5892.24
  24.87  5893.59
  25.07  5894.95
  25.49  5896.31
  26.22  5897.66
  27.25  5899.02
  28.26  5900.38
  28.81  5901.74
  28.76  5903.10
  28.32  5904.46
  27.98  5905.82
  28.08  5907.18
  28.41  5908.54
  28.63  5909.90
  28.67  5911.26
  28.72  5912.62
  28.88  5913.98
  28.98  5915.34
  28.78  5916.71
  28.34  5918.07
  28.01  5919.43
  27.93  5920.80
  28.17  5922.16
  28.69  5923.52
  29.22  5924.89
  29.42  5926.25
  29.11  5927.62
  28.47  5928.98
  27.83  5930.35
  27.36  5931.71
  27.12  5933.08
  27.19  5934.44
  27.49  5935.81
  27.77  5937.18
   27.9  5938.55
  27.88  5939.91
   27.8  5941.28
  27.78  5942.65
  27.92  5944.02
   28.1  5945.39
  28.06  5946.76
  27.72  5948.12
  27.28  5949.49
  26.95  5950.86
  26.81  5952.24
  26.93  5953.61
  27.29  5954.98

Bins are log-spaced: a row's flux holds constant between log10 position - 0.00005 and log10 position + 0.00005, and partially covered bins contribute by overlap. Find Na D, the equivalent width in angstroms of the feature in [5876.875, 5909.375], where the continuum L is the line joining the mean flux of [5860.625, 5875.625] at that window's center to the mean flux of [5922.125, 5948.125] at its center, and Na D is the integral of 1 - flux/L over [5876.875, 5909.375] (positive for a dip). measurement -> 1.48 angstroms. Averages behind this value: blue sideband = 28.4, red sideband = 28.1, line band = 27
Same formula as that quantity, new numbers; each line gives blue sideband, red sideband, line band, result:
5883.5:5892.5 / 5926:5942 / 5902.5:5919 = -1.1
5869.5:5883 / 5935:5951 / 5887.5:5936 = 0.8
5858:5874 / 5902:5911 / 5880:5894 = 1.1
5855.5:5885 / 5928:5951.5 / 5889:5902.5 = 0.9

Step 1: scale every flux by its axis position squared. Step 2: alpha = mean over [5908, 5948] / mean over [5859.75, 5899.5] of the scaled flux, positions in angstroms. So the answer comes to 1.05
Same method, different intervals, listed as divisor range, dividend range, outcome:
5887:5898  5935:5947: 1.12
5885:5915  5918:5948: 1.05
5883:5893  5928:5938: 1.09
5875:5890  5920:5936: 1.05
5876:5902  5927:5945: 1.06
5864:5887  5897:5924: 1.01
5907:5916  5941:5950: 0.98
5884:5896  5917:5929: 1.13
